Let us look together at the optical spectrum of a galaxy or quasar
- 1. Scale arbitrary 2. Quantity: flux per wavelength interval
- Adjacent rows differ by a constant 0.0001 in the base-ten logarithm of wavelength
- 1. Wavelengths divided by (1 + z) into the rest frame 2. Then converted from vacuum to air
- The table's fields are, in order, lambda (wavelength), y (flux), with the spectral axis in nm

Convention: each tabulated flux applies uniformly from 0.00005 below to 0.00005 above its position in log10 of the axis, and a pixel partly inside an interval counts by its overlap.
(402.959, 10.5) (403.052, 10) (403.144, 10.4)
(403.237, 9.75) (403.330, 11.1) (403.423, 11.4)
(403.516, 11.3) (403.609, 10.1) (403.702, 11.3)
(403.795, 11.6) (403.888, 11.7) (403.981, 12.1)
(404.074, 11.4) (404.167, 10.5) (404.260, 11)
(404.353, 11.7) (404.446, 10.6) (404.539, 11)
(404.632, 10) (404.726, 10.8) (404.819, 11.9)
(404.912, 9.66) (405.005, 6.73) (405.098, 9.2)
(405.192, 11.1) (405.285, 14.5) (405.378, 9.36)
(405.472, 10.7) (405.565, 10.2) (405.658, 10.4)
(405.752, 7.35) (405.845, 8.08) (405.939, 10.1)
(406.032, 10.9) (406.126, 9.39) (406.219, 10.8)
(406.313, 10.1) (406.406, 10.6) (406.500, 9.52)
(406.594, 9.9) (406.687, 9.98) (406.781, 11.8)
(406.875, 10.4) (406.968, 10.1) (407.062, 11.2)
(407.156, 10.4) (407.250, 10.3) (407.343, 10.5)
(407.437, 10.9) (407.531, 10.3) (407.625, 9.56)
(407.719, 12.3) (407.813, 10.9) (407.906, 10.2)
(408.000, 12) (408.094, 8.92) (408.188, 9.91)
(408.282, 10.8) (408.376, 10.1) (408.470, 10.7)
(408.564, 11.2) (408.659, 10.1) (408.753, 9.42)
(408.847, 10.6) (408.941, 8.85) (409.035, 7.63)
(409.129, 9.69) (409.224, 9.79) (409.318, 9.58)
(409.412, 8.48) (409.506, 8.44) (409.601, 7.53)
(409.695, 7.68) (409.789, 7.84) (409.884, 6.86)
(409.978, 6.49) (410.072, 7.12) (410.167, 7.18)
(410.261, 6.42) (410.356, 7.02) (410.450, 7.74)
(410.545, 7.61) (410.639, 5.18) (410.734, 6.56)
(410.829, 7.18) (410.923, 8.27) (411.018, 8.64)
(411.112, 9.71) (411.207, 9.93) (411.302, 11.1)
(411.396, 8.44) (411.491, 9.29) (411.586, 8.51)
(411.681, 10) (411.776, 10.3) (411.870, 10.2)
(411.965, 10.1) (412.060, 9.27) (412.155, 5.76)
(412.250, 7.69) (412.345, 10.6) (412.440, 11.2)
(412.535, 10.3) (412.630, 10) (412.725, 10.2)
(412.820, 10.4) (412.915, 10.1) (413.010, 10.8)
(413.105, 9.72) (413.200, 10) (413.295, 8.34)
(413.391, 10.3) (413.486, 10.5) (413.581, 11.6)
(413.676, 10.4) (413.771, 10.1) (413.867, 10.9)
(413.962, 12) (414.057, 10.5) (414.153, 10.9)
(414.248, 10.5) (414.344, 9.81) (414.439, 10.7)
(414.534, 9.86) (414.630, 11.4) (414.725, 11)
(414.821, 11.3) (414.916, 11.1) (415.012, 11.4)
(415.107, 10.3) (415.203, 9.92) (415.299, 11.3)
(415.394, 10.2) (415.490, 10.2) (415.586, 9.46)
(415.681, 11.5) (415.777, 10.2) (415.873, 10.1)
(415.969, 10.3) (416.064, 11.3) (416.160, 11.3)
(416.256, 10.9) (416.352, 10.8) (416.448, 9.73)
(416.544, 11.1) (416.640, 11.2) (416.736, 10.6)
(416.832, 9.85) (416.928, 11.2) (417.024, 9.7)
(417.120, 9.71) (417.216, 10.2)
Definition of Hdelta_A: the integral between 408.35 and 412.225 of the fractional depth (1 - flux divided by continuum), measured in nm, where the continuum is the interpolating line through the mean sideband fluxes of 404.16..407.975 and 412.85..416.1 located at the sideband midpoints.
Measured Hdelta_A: 0.69 nm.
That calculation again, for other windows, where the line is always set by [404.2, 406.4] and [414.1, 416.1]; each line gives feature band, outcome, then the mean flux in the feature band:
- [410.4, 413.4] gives 0.382 nm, 9.15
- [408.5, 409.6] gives 0.107 nm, 9.37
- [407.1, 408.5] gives -0.024 nm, 10.5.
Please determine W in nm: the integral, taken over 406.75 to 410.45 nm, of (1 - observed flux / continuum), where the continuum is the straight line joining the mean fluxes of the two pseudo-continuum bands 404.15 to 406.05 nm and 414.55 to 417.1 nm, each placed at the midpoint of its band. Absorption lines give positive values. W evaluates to 0.34 nm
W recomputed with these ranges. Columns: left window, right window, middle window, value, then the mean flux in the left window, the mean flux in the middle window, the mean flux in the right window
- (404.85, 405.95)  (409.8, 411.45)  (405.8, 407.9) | -0.26 nm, 9.8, 10.4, 7.74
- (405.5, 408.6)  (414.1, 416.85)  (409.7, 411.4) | 0.44 nm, 10.3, 7.72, 10.6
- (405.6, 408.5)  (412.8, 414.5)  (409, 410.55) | 0.37 nm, 10.3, 7.83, 10.4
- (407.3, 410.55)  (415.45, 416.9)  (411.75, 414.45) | -0.03 nm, 9.17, 10.1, 10.6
